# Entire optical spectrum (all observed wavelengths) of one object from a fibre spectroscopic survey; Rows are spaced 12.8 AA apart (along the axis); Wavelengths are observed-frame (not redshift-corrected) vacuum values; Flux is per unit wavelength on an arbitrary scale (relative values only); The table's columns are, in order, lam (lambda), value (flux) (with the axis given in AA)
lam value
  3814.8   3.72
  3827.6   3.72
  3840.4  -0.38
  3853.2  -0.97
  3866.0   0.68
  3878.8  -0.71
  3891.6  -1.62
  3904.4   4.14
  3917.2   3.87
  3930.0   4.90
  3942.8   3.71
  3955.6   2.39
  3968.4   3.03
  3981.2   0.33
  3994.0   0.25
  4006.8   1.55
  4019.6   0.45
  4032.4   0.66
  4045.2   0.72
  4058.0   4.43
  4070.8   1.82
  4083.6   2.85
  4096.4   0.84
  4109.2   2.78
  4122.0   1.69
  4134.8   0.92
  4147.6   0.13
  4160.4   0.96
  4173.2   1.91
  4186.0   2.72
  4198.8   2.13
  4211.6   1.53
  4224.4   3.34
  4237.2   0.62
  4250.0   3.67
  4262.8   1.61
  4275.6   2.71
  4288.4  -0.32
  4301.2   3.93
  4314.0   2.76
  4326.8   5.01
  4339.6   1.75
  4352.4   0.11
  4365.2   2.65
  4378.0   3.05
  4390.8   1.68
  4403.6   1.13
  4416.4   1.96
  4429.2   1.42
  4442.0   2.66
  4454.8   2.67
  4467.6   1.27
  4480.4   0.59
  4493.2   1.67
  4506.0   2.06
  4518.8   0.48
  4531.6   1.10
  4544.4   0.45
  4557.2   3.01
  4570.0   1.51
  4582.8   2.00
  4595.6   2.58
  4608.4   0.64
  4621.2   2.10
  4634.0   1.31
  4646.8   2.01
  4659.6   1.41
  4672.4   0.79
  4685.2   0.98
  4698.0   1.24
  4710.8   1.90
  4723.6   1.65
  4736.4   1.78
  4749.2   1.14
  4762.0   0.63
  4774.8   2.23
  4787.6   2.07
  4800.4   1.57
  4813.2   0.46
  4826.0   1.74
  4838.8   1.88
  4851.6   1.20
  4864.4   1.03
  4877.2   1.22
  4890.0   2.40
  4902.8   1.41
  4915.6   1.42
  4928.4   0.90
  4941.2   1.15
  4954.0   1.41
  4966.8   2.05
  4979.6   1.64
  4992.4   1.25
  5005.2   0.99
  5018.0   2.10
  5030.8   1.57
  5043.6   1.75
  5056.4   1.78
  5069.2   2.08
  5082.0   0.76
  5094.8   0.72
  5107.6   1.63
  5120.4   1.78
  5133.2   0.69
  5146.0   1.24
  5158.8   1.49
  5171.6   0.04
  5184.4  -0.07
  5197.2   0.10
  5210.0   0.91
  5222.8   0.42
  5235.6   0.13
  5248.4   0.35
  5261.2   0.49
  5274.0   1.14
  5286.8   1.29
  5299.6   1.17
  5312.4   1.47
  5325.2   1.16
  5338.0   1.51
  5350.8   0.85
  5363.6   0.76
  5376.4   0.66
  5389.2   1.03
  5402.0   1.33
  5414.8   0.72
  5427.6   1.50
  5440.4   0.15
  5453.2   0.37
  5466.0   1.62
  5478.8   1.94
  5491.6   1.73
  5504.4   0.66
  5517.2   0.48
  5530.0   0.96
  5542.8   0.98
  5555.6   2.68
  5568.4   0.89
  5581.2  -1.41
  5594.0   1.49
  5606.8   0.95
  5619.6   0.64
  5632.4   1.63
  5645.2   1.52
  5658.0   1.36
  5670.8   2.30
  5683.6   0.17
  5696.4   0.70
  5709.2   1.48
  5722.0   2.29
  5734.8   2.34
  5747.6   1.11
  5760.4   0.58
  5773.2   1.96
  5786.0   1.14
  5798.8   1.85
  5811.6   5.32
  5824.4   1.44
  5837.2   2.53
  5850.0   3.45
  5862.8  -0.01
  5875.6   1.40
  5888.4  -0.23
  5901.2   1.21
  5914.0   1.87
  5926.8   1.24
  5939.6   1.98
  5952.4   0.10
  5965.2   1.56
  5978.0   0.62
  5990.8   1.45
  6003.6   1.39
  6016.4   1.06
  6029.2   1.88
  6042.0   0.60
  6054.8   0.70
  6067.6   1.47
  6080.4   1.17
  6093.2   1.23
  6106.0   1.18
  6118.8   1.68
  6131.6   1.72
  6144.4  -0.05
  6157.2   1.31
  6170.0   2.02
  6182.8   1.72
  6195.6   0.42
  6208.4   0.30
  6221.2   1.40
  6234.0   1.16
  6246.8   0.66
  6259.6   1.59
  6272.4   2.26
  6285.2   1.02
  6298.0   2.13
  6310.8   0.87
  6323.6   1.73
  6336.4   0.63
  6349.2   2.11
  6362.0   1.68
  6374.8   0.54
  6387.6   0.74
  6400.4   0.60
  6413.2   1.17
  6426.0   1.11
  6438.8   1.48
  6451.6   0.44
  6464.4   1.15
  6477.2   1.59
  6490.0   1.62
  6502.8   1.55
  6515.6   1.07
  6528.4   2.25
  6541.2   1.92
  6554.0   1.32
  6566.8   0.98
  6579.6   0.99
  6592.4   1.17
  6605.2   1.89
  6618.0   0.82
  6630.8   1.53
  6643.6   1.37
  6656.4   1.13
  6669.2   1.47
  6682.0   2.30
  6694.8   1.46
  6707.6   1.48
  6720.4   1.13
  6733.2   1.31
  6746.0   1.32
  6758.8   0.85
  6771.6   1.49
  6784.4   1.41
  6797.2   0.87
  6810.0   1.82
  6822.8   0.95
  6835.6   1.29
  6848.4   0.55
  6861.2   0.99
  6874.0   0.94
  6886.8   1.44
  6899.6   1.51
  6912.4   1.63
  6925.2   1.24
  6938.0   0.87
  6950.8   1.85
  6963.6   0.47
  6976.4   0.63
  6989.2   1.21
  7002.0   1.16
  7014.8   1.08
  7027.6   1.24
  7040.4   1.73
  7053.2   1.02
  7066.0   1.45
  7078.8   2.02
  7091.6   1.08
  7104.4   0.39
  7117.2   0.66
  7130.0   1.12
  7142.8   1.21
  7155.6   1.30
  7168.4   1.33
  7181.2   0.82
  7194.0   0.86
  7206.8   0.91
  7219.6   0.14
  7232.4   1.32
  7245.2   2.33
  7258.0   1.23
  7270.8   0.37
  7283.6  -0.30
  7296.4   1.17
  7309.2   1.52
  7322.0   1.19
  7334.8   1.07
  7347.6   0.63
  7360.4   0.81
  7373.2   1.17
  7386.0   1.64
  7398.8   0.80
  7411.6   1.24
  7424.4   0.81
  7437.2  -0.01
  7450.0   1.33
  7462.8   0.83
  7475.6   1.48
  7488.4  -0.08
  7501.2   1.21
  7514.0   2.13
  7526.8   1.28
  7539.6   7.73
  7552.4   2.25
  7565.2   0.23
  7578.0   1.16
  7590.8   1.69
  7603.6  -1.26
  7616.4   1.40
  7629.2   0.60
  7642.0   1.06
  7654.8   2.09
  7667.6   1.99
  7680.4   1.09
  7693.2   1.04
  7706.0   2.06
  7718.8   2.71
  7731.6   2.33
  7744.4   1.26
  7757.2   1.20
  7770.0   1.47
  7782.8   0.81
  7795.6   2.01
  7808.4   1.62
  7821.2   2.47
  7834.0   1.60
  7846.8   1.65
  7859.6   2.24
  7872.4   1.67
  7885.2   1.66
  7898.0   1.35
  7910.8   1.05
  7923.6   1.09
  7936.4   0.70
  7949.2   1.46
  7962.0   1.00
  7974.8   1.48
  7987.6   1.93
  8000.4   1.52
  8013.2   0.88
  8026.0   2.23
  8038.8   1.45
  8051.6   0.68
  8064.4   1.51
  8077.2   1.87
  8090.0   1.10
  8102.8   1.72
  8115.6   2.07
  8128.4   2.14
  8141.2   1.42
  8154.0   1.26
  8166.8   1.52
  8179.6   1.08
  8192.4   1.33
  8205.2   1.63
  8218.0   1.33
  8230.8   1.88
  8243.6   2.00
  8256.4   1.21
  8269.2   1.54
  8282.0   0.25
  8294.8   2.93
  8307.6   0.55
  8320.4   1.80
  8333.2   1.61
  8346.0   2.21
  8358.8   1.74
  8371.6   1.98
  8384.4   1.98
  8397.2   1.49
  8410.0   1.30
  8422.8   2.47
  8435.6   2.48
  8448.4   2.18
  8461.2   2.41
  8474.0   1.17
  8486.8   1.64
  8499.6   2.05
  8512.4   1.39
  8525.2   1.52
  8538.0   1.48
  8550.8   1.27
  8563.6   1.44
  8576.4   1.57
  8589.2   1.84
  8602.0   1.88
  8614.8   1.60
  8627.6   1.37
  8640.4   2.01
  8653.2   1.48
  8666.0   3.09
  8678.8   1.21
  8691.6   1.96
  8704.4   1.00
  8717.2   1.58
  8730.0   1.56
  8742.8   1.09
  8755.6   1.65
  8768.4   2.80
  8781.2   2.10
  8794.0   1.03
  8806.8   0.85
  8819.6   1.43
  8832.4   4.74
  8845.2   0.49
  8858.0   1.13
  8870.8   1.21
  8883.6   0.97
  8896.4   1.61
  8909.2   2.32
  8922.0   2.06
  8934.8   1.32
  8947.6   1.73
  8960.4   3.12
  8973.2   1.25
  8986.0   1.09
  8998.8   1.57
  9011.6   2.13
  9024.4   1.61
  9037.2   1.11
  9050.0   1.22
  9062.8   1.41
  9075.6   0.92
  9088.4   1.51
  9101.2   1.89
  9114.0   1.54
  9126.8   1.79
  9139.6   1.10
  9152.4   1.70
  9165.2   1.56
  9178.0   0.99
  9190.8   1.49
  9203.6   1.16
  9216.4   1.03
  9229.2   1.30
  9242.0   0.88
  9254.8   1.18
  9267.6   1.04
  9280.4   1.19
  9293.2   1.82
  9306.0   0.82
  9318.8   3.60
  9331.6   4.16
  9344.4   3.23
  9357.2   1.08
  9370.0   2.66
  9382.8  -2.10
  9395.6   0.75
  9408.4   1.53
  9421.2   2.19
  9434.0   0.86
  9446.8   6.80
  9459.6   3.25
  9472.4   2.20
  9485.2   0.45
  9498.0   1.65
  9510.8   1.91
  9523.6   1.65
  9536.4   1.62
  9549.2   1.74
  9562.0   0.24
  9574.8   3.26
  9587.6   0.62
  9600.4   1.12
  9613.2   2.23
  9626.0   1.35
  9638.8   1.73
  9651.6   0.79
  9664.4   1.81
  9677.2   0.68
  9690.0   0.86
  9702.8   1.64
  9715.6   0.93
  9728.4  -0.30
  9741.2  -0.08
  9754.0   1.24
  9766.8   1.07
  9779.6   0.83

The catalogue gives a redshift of 1.023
